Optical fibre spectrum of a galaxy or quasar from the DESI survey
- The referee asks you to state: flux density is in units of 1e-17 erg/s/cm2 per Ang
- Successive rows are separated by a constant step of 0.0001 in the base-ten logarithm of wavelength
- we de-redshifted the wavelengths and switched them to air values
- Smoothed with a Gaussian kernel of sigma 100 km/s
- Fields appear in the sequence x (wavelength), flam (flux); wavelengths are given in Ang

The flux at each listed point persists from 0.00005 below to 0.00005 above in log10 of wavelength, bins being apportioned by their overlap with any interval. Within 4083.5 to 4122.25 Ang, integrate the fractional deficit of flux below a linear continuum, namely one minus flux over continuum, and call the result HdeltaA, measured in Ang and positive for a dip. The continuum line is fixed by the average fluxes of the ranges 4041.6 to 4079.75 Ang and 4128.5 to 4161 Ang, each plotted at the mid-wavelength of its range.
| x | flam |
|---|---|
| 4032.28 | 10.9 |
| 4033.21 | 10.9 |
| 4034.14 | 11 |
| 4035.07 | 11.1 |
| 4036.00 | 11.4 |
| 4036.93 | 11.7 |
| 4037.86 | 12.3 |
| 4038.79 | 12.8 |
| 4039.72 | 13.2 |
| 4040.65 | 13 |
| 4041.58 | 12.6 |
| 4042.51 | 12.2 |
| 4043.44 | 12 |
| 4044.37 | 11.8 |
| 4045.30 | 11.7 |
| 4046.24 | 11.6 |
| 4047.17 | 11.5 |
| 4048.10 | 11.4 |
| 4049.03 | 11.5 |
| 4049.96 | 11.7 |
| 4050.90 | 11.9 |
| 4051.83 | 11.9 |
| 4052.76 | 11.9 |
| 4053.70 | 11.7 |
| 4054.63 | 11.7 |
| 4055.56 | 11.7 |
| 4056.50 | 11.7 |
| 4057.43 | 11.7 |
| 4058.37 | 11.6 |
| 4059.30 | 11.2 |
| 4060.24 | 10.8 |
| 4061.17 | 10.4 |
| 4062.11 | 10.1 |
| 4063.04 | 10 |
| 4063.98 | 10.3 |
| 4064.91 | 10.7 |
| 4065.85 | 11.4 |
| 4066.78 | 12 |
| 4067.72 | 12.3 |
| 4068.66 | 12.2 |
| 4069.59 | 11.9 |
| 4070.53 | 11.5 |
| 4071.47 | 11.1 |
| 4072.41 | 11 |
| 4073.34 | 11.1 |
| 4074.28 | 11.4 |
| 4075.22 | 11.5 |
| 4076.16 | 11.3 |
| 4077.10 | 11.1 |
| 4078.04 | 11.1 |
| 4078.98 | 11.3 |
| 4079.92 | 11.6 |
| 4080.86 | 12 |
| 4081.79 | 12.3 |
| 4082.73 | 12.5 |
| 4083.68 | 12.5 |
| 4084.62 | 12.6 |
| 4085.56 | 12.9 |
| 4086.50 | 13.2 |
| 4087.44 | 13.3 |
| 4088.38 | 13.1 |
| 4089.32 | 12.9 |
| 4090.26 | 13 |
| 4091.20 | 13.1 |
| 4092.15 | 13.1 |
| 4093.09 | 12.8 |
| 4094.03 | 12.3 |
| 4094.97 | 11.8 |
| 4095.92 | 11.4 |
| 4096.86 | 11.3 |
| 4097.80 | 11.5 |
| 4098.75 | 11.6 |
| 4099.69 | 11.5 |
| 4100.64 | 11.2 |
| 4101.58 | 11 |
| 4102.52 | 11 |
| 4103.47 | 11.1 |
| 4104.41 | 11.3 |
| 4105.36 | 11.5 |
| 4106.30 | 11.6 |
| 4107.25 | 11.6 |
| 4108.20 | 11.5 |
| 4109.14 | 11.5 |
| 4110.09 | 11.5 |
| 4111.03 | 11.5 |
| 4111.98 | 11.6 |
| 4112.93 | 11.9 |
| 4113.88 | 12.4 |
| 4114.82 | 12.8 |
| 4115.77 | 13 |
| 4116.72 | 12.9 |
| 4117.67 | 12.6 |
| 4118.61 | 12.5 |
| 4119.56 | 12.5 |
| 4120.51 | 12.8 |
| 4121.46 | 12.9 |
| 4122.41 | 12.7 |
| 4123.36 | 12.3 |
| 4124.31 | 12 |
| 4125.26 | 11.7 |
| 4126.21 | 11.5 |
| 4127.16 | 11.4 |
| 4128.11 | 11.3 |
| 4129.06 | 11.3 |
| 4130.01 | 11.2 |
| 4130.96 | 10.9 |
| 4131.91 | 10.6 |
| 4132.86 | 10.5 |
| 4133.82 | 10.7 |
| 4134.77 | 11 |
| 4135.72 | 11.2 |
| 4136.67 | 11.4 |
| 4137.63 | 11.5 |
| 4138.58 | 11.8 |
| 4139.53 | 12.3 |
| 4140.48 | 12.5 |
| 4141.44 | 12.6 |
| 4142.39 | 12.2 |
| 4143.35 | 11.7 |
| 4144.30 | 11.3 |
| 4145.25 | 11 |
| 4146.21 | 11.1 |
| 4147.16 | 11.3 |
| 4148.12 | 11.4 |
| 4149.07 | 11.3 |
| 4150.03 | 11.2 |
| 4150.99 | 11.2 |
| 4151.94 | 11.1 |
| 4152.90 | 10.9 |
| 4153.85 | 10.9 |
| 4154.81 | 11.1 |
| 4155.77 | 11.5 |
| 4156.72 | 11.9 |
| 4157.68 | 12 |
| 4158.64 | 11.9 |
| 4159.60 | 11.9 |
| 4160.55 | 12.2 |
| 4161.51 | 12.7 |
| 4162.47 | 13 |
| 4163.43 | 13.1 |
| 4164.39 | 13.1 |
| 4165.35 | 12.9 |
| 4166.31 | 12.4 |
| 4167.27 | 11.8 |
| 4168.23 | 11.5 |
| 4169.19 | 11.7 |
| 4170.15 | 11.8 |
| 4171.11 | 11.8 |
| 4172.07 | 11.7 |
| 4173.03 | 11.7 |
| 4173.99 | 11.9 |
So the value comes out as -2.4 Ang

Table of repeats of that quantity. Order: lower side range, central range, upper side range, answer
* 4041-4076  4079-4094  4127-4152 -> -1.6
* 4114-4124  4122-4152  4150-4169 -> 2.1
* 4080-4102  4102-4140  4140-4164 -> 0.9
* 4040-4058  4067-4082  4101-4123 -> 0.5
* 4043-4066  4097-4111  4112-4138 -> 0.4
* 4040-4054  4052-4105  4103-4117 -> 0.7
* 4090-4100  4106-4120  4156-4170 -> 0.1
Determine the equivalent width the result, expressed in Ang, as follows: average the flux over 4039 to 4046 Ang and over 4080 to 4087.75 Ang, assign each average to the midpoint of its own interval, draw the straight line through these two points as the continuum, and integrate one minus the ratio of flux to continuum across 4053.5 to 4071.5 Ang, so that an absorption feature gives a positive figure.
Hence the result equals 1.7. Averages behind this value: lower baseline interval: 12.3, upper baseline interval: 12.6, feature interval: 11.3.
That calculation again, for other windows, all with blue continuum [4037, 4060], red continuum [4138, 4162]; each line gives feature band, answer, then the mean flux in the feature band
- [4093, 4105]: 0.3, 11.5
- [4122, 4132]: 0.1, 11.6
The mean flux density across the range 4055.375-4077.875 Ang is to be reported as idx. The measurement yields 11.2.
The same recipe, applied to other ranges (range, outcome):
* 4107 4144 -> 11.8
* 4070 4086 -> 11.7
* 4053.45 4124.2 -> 11.8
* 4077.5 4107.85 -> 12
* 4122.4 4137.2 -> 11.3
